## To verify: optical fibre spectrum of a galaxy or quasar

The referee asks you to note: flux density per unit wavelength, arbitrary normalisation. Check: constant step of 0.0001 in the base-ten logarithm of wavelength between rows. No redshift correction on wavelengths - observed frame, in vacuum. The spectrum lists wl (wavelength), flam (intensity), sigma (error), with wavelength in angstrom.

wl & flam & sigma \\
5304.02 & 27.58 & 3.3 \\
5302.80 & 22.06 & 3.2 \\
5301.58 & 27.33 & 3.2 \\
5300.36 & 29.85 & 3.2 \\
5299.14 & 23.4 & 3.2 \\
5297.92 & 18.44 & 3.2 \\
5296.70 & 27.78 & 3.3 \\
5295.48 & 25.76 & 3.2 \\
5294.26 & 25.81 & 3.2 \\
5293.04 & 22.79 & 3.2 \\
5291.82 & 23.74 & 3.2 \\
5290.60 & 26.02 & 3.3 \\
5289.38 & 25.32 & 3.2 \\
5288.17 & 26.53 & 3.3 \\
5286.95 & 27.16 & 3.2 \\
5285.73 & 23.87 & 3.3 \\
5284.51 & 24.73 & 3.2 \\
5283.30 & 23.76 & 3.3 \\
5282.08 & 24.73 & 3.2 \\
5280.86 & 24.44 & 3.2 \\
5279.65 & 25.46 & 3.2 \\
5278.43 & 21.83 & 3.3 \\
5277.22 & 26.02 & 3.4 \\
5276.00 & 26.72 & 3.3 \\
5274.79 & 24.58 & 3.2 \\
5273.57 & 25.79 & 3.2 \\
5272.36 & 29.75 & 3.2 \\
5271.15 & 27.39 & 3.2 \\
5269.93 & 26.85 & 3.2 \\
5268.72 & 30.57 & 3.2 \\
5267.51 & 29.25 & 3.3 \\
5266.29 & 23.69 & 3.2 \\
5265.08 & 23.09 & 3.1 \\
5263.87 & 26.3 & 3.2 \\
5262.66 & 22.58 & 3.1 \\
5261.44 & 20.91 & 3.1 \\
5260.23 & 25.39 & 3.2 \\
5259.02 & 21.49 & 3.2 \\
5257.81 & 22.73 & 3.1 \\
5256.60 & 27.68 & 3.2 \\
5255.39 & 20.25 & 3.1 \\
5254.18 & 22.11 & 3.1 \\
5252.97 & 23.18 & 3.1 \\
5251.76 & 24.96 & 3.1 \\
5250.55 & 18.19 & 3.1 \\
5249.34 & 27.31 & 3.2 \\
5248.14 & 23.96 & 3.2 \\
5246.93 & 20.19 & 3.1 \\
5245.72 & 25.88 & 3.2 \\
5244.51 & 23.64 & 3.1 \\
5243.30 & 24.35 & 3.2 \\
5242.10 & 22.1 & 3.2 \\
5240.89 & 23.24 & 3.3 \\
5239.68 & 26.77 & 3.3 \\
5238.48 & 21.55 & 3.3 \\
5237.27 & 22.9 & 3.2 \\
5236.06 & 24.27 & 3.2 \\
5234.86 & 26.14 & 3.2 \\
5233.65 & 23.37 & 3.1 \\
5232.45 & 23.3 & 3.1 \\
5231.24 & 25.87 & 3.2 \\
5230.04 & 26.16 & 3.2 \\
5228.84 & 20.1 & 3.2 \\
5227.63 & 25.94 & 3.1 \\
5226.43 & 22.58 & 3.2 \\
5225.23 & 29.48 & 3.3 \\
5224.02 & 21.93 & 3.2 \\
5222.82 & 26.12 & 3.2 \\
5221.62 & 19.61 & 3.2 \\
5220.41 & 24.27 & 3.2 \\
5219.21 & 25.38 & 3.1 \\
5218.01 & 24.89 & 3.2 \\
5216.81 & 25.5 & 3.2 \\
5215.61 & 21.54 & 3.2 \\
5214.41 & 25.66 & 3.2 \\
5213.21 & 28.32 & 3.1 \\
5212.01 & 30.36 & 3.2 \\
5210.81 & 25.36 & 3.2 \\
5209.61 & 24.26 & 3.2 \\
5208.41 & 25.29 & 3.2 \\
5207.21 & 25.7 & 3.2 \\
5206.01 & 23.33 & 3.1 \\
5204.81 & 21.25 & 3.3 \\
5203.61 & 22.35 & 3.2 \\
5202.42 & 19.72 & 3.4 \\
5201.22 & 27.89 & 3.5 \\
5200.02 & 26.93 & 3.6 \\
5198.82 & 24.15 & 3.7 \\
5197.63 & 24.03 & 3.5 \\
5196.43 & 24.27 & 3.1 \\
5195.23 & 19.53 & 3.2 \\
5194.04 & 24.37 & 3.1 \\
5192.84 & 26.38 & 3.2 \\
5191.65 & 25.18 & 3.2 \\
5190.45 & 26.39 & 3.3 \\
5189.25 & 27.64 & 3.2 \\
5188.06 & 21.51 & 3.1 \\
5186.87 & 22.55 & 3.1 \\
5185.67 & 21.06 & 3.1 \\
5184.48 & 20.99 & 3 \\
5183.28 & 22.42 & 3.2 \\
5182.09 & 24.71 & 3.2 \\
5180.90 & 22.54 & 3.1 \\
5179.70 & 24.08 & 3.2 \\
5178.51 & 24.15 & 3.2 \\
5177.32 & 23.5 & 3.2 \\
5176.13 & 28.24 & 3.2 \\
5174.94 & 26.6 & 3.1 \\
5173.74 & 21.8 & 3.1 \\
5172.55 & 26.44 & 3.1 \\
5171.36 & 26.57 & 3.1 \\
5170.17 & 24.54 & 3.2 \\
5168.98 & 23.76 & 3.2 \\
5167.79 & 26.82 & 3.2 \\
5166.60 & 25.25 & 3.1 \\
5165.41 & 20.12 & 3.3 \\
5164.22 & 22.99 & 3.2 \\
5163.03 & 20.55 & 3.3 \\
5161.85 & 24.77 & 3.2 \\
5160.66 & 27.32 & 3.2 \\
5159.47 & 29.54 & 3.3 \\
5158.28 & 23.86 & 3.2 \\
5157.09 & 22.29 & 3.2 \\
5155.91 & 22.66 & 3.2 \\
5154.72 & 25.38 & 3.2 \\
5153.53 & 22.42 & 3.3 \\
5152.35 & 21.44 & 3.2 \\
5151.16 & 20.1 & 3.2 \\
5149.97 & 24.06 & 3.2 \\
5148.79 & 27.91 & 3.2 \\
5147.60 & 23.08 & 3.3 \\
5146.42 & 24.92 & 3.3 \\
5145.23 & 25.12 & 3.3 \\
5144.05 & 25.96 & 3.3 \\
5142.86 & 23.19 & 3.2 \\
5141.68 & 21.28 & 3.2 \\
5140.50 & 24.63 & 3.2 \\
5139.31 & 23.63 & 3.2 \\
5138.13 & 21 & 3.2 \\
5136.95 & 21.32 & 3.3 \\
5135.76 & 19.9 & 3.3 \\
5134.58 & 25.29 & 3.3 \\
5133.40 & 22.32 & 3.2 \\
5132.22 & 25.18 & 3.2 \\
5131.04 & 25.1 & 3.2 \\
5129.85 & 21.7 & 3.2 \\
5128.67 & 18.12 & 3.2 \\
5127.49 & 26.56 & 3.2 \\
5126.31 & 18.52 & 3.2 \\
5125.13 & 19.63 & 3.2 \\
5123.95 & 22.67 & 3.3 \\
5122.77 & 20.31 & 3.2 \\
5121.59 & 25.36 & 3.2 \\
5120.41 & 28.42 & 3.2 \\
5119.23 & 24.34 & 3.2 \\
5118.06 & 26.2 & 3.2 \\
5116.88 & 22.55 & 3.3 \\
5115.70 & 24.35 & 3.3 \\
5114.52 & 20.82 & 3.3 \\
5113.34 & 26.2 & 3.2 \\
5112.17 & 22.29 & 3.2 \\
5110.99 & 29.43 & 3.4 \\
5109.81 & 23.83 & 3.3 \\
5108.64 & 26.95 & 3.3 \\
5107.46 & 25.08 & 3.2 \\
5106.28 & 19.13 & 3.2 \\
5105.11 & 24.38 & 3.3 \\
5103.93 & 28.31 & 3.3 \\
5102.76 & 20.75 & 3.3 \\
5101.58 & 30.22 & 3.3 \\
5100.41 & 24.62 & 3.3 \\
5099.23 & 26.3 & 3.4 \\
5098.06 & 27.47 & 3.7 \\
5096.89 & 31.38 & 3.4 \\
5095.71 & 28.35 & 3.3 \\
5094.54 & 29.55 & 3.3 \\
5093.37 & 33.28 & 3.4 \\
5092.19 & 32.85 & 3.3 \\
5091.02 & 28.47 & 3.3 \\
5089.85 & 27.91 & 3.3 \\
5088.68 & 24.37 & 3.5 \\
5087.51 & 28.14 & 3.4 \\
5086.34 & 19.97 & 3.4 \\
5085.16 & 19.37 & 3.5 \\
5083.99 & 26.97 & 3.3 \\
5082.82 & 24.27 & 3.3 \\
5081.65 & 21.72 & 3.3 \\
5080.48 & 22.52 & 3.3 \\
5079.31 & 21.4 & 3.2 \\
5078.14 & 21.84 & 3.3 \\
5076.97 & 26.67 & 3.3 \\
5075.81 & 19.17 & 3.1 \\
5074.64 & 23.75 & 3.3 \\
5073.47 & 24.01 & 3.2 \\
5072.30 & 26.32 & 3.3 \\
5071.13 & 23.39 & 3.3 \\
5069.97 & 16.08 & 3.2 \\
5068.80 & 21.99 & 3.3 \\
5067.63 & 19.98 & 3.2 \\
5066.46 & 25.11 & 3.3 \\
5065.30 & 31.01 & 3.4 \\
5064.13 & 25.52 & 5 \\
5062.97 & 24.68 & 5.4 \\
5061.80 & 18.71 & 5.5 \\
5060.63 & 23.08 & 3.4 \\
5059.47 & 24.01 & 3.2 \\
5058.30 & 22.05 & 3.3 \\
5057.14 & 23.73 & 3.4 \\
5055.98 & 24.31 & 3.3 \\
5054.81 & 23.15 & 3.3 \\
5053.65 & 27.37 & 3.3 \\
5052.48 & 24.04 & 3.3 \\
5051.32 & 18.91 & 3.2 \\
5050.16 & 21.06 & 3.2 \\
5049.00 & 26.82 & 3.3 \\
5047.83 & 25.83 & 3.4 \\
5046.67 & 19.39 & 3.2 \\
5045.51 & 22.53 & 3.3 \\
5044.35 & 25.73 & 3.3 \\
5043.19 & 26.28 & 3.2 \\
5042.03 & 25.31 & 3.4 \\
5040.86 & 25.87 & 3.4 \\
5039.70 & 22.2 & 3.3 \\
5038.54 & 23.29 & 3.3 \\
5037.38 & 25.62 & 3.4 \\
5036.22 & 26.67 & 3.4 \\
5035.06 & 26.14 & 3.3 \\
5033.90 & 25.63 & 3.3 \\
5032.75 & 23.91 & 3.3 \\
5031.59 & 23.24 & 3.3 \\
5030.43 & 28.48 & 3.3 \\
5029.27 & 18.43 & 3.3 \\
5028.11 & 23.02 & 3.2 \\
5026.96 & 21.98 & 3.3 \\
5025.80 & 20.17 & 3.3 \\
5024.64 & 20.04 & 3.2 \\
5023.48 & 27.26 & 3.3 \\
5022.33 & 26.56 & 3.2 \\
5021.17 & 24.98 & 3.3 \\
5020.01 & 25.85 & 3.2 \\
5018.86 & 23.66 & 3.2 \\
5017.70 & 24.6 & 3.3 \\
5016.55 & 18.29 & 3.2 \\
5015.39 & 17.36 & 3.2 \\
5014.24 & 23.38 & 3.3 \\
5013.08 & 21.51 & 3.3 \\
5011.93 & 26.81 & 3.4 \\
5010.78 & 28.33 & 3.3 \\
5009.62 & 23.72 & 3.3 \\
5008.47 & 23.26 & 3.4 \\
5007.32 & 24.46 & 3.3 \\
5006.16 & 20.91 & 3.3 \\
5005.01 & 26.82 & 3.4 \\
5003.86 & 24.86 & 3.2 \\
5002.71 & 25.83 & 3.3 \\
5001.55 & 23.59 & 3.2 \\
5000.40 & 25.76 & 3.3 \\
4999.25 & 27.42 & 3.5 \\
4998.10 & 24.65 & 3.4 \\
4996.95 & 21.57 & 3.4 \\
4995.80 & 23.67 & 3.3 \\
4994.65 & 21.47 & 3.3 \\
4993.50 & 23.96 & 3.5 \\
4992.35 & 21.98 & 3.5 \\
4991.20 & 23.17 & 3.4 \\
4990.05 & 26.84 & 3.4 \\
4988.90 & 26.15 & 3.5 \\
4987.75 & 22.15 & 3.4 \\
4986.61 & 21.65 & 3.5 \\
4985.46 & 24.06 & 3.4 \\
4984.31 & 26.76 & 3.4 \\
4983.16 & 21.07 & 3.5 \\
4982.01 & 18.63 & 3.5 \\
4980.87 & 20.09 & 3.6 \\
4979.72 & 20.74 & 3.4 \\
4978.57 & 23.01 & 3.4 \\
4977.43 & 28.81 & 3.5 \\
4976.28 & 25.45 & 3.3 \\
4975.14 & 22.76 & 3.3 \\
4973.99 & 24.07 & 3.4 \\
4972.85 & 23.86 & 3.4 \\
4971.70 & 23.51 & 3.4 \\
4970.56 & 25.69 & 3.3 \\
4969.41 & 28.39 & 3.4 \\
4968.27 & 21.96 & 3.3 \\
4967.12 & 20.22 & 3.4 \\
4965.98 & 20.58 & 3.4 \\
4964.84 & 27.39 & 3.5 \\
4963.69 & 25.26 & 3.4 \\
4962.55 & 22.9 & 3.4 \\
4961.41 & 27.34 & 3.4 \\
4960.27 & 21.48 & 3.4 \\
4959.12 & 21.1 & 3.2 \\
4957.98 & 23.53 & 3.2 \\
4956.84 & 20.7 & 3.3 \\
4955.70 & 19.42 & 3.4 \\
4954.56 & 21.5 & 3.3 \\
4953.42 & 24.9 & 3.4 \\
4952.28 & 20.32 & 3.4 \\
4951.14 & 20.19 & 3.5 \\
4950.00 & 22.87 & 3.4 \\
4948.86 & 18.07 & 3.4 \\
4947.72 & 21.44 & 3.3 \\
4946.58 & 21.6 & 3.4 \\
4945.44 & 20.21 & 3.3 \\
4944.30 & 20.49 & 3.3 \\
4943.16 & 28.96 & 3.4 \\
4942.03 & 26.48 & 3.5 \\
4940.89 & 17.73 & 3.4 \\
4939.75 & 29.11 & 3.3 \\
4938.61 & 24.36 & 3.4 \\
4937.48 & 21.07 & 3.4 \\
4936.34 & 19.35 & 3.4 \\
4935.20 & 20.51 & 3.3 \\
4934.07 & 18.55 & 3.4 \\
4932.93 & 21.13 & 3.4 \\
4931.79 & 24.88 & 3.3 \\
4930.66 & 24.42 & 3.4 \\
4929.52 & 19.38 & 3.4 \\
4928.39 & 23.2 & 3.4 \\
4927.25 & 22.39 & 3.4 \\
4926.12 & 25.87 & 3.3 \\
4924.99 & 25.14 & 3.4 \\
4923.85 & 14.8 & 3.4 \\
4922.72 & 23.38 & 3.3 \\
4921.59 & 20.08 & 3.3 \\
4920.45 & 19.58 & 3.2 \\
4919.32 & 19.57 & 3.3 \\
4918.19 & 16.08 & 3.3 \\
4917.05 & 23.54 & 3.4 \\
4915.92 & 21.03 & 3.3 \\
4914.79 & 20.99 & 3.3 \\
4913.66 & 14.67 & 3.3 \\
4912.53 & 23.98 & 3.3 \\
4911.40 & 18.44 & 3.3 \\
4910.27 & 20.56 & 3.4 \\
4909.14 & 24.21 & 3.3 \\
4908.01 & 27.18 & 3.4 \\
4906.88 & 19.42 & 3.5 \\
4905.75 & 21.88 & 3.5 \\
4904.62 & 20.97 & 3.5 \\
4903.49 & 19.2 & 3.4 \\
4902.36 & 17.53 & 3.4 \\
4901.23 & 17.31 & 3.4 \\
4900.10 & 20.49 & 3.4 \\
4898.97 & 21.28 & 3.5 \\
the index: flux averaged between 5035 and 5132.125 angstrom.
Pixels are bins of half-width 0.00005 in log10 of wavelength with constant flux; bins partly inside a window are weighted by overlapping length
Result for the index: 24.4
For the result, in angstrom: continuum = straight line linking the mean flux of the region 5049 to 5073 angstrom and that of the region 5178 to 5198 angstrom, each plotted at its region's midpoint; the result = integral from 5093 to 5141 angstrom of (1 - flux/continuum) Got -2.1 angstrom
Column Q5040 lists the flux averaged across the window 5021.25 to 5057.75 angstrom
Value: 24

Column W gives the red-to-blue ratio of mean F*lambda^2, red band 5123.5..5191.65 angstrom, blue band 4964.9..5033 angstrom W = 1.1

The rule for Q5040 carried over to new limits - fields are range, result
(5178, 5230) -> 24.2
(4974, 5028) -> 23.6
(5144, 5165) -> 24.1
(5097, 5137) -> 24.1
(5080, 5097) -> 26.5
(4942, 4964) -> 22.3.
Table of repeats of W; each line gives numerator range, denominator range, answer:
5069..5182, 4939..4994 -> 1.12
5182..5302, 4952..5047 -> 1.14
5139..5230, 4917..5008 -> 1.16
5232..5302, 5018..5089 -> 1.13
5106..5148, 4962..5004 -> 1.05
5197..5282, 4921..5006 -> 1.19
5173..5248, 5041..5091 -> 1.08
